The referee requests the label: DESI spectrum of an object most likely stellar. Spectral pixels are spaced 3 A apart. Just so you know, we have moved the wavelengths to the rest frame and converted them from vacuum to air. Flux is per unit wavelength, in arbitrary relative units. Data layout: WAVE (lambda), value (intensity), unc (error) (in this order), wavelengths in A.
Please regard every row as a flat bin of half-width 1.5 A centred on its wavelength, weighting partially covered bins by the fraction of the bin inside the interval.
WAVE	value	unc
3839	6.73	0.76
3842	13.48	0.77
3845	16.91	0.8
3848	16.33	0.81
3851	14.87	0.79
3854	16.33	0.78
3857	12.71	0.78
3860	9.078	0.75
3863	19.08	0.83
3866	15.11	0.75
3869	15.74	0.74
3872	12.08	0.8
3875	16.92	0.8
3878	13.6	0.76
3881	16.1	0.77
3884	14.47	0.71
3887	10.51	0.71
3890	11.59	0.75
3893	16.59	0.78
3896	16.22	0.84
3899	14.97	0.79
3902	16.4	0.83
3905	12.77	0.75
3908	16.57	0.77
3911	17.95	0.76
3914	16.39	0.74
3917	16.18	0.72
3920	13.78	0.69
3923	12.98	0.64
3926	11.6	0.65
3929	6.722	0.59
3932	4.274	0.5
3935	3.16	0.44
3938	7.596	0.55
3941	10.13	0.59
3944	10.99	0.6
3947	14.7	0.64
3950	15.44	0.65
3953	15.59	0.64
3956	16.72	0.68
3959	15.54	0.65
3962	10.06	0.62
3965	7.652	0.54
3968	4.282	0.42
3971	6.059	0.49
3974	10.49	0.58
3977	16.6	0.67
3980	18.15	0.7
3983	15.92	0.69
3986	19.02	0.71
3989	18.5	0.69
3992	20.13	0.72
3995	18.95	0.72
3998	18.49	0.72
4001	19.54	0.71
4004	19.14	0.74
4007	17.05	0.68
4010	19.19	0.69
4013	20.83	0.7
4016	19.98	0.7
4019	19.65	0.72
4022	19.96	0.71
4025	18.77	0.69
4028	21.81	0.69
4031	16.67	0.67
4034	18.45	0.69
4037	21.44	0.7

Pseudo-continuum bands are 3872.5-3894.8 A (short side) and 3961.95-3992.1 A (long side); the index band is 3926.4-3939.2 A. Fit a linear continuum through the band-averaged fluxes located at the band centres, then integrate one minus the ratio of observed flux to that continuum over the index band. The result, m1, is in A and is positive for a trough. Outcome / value 7.3 A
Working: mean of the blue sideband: 14.2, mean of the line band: 5.92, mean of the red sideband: 13.2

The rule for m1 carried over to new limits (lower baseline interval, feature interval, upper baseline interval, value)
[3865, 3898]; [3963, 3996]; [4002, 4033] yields 7.4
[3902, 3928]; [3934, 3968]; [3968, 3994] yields 8.0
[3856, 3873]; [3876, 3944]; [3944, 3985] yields 4.1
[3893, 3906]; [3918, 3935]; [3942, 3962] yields 6.2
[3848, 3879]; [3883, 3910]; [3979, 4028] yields 2.0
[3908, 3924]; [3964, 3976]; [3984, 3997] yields 7.0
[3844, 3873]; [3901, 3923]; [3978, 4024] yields 1.1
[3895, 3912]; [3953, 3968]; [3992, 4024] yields 4.8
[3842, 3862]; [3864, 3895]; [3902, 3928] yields 0.4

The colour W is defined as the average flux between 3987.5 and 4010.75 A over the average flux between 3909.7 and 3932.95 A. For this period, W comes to 1.49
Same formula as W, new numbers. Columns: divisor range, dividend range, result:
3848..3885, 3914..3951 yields 0.73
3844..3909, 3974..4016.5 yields 1.25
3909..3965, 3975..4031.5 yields 1.55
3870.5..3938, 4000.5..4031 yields 1.48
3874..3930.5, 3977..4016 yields 1.31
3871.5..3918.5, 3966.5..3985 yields 0.81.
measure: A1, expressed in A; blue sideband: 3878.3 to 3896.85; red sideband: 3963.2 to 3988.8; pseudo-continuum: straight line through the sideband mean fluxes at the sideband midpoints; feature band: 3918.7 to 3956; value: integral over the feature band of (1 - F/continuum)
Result 6.8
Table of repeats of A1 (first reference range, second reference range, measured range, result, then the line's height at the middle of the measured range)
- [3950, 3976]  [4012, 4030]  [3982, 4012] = -4.4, 16.4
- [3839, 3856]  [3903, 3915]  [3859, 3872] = 0.4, 15.1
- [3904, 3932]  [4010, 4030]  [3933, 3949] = 6.0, 14.9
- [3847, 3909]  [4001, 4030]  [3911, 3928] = 1.9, 16.1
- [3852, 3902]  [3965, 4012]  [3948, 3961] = -0.1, 15.5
